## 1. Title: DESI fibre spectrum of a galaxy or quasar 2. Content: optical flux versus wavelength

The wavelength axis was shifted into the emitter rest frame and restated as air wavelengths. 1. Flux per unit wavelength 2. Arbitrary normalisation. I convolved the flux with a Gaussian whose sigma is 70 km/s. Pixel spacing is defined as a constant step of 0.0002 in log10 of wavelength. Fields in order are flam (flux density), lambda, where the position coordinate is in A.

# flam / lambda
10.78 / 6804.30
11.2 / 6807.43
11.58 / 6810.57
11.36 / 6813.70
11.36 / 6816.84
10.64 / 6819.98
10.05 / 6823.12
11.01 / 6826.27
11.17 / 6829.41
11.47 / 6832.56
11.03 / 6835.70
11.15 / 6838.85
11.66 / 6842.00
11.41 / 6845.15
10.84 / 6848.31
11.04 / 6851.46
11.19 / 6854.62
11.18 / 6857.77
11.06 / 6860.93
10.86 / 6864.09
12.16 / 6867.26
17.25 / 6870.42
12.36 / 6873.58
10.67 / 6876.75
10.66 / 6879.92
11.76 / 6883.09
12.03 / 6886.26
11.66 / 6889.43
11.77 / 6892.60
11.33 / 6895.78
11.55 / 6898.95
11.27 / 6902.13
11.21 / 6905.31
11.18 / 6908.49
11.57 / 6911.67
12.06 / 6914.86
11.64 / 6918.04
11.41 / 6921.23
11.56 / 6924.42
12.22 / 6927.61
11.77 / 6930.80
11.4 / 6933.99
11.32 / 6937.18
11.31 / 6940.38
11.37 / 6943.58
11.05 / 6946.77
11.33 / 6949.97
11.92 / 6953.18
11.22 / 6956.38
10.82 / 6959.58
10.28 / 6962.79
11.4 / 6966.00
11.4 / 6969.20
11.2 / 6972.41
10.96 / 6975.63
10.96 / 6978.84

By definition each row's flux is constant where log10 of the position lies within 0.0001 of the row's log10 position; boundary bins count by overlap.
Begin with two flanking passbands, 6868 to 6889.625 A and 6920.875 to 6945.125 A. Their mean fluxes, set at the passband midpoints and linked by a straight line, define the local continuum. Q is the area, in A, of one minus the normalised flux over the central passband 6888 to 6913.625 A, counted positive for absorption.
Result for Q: 1.3 A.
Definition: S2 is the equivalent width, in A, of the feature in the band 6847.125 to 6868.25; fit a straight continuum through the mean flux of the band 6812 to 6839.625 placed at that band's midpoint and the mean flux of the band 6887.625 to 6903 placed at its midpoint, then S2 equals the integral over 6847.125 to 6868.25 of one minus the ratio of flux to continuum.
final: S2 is 0.2 A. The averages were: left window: 11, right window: 11.5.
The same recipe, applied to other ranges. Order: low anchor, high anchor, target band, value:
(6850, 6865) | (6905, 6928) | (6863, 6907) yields -2.30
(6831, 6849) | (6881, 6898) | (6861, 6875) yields -1.74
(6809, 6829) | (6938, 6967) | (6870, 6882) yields -1.27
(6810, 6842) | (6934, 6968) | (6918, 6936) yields -0.75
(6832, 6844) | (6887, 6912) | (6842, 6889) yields -1.48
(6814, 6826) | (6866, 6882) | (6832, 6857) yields 0.84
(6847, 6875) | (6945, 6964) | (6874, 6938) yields 0.32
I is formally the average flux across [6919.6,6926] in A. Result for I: 11.5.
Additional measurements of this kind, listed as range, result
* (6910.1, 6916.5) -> 11.8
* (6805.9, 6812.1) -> 11.4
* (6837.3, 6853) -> 11.2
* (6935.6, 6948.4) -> 11.3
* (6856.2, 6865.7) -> 11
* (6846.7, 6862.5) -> 11.1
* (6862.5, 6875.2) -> 13.1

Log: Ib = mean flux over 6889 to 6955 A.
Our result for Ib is 11.5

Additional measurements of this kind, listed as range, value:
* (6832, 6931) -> 11.6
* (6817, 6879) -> 11.5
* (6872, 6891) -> 11.5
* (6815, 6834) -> 10.9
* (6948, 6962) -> 11.2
